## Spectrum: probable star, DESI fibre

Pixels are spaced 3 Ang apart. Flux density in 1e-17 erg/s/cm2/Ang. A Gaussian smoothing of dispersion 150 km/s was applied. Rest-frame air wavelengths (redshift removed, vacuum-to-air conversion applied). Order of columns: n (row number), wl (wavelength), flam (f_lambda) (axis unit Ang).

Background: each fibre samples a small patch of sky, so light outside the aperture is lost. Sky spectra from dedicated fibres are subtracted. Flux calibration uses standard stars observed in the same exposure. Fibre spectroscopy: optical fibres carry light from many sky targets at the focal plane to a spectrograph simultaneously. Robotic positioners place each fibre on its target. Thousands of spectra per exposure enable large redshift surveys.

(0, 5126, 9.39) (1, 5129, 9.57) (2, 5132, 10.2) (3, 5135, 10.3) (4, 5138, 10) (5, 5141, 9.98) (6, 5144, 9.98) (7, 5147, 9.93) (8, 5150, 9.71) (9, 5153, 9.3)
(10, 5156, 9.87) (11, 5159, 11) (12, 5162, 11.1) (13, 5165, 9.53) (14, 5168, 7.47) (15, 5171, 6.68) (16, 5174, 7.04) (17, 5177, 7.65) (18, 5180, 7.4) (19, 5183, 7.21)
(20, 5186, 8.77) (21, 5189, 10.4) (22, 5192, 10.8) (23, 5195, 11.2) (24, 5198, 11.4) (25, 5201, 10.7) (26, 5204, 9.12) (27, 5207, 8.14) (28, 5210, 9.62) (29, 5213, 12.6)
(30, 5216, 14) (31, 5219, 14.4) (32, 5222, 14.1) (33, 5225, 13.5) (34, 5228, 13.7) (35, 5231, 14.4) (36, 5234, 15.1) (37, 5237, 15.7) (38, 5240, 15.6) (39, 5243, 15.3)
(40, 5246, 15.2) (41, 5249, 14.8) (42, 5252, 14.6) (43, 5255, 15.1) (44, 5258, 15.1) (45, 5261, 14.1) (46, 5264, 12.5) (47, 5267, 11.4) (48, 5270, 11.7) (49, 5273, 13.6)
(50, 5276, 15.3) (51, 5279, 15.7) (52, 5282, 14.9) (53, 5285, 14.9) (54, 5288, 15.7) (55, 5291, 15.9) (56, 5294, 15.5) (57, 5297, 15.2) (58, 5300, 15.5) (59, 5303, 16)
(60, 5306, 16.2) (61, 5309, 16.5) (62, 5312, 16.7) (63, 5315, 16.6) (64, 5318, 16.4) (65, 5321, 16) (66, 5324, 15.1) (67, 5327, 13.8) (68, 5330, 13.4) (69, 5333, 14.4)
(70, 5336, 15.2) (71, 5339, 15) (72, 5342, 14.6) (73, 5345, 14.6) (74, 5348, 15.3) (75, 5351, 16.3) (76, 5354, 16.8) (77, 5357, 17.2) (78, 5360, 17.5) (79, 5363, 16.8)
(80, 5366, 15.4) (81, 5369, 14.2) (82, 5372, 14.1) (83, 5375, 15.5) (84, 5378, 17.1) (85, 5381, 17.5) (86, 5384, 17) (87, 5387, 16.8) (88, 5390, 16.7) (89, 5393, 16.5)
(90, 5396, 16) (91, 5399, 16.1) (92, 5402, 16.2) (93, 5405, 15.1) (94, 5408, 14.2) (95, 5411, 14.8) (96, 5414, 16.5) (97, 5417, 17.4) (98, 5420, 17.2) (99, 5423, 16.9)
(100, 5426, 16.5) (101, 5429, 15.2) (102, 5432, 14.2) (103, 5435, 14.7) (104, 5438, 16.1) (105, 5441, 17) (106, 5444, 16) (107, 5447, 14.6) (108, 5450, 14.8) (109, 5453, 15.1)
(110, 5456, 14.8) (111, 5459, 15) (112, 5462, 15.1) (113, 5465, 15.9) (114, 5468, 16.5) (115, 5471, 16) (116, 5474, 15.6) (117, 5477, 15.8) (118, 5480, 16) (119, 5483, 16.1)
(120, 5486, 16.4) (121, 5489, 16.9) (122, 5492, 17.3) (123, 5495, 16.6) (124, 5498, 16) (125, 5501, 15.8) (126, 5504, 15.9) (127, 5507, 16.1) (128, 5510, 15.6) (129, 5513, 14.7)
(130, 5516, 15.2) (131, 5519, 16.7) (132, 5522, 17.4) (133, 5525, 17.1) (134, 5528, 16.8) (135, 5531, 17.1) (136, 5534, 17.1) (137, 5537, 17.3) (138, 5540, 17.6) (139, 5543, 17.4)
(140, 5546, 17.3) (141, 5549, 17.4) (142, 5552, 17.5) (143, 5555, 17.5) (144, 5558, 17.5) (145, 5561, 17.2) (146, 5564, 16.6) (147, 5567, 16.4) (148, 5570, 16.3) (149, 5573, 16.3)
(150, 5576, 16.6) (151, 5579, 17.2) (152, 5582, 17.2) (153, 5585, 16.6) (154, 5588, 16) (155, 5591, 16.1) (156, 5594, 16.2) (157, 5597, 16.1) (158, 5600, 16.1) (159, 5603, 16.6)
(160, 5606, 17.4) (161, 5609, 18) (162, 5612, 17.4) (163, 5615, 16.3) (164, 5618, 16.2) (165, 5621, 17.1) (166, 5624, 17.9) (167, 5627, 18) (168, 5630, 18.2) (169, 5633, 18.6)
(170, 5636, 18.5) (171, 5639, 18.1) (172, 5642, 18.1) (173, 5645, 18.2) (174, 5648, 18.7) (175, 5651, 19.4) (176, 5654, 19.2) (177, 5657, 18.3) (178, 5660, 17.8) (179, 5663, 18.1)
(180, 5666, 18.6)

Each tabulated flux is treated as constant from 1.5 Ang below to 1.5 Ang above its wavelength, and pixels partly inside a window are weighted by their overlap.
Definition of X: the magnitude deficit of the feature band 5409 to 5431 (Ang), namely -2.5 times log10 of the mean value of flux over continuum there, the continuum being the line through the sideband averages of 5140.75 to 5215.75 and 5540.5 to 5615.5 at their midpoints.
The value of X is -0.165 mag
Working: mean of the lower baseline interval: 9.53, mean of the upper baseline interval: 16.9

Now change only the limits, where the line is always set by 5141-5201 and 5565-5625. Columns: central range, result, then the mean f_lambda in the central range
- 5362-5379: -0.203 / 15.4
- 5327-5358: -0.226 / 15.2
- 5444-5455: -0.062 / 15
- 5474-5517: -0.075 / 16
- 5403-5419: -0.161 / 15.7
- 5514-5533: -0.083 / 16.7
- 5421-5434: -0.143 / 15.7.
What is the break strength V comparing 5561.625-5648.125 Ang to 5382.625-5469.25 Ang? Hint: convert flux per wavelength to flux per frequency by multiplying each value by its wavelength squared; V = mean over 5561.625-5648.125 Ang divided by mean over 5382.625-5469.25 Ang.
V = 1.15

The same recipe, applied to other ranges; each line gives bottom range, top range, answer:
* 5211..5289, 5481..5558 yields 1.29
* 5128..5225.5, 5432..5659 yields 1.91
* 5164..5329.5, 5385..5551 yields 1.33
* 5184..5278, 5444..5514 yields 1.34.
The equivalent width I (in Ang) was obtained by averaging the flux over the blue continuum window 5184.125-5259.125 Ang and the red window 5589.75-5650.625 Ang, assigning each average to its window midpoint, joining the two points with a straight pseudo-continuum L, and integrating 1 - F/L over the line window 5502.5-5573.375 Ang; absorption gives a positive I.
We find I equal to -1.1 Ang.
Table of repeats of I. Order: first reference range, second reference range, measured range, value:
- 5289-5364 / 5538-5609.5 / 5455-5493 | 1.03 Ang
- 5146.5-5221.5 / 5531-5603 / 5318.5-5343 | -4.35 Ang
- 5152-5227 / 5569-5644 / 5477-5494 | -1.57 Ang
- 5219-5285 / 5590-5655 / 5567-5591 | 0.88 Ang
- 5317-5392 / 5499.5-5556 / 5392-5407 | 0.06 Ang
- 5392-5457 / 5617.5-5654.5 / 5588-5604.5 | 1.42 Ang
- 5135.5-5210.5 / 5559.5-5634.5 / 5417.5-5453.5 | -4.44 Ang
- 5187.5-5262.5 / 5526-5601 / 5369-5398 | -2.63 Ang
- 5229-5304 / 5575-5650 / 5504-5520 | 0.86 Ang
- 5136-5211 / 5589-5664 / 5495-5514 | -0.49 Ang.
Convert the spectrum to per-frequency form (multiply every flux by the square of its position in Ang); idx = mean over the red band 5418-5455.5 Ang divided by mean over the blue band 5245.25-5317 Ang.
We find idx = 1.11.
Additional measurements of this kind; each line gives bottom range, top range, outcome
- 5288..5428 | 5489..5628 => 1.14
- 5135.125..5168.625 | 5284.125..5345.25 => 1.66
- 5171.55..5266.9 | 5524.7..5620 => 1.58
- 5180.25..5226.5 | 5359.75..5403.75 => 1.58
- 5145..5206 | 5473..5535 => 1.98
